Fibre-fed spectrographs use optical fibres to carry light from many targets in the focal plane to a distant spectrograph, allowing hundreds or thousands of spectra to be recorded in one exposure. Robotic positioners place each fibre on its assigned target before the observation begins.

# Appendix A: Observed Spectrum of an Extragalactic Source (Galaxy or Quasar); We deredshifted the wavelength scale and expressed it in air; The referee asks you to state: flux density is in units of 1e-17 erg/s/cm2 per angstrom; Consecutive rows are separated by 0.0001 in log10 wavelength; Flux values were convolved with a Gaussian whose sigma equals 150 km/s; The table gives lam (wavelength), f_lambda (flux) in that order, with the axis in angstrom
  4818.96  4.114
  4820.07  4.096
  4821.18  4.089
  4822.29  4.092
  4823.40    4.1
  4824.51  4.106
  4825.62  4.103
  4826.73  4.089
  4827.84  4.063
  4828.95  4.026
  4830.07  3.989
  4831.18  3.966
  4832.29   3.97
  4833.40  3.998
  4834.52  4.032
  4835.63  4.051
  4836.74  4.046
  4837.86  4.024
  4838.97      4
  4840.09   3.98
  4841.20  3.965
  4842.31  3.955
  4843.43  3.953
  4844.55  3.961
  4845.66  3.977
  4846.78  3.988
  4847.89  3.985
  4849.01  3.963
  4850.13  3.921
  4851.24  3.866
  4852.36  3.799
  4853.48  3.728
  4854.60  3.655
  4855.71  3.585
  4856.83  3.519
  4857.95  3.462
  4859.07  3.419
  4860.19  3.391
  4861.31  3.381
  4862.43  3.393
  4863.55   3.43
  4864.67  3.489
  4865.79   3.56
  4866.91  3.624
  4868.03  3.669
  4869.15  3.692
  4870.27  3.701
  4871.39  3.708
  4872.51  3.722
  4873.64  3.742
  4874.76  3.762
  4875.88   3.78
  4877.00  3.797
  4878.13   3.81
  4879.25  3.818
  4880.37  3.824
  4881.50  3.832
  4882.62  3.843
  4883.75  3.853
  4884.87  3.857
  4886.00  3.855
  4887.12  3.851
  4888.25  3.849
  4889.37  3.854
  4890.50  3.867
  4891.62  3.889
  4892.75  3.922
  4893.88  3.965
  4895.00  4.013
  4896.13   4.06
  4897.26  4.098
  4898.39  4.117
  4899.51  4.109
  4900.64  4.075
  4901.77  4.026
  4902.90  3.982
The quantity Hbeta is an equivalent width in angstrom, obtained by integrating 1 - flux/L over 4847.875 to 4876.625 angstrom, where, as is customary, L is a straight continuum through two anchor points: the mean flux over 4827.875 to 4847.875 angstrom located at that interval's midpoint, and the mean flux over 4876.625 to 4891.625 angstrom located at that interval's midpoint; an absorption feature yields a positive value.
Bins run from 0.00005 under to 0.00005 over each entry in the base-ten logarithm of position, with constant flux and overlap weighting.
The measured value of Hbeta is 2.0 angstrom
